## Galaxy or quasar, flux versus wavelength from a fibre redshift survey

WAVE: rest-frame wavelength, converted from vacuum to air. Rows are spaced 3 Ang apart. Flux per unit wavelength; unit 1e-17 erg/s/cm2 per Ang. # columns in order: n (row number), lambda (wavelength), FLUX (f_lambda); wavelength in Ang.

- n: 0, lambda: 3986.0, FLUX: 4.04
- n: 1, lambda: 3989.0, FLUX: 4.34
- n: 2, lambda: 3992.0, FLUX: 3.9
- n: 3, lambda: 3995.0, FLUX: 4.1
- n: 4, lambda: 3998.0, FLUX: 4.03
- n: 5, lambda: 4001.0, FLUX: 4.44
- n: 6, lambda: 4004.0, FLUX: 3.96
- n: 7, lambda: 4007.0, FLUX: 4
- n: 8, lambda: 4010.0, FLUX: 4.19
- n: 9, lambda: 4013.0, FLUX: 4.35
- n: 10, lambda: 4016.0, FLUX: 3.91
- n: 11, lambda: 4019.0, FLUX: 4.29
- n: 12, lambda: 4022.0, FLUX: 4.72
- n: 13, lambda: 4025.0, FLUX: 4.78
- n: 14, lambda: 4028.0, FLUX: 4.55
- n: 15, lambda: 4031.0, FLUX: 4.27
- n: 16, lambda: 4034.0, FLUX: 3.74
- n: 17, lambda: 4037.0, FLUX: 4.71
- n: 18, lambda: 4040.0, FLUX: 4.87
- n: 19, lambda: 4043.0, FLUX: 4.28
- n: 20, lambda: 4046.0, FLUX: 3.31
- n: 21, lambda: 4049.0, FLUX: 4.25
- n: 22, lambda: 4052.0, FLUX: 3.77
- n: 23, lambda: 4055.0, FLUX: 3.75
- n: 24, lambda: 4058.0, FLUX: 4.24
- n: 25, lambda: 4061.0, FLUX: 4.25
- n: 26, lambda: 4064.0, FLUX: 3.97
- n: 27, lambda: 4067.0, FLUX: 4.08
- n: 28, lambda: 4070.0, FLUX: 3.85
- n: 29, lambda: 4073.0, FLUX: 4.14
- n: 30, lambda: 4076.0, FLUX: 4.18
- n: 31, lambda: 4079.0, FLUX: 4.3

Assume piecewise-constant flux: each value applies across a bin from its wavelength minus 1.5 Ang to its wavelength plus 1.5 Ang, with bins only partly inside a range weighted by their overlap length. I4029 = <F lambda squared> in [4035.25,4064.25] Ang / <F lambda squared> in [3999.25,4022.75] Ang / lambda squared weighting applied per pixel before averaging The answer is 1.0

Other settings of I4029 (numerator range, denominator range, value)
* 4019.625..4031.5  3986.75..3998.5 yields 1.14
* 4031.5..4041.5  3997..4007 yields 1.09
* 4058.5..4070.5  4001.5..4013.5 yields 1.01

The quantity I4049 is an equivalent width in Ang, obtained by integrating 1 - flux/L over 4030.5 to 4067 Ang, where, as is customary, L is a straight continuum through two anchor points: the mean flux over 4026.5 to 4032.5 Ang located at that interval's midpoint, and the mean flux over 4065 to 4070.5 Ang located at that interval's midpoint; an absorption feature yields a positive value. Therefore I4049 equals 0.73 Ang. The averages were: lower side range 4.41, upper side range 3.99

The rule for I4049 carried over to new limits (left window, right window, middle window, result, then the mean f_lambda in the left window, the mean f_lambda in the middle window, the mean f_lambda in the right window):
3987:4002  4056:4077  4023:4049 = -1.28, 4.15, 4.32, 4.09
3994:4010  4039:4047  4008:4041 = -1.95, 4.11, 4.38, 4.16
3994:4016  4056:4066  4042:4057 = 0.95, 4.14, 3.87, 4.13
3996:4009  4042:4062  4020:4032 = -1.60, 4.11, 4.58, 3.96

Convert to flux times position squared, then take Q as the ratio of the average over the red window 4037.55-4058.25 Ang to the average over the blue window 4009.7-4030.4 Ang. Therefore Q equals 0.9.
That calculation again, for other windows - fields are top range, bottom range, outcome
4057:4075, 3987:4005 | 1.02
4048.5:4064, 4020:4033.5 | 0.91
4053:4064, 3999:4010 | 1.01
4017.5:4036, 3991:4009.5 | 1.09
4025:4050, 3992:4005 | 1.06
